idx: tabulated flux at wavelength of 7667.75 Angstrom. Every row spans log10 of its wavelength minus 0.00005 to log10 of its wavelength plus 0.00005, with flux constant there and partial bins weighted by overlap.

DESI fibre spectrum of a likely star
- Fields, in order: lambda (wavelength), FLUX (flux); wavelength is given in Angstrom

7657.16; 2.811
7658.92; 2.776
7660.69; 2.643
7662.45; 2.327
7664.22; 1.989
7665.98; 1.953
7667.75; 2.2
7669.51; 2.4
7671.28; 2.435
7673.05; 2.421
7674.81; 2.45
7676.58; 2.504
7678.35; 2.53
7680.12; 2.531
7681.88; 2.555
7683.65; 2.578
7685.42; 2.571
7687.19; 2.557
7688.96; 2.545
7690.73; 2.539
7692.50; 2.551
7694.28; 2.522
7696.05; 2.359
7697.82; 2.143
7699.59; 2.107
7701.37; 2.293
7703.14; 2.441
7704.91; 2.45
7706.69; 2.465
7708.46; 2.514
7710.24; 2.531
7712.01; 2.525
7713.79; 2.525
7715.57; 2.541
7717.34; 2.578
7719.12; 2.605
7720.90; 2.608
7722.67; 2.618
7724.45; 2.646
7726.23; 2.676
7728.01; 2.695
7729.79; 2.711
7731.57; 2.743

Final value 2.2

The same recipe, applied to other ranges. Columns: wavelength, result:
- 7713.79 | 2.525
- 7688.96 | 2.545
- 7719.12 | 2.605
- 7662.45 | 2.327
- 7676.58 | 2.504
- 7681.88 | 2.555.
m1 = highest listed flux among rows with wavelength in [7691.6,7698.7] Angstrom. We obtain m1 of 2.551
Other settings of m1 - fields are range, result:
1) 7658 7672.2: 2.776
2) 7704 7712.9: 2.531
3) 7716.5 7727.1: 2.676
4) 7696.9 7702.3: 2.293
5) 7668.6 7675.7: 2.45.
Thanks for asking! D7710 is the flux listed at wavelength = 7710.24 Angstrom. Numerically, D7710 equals 2.531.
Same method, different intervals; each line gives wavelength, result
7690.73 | 2.539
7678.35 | 2.53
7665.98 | 1.953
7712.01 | 2.525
